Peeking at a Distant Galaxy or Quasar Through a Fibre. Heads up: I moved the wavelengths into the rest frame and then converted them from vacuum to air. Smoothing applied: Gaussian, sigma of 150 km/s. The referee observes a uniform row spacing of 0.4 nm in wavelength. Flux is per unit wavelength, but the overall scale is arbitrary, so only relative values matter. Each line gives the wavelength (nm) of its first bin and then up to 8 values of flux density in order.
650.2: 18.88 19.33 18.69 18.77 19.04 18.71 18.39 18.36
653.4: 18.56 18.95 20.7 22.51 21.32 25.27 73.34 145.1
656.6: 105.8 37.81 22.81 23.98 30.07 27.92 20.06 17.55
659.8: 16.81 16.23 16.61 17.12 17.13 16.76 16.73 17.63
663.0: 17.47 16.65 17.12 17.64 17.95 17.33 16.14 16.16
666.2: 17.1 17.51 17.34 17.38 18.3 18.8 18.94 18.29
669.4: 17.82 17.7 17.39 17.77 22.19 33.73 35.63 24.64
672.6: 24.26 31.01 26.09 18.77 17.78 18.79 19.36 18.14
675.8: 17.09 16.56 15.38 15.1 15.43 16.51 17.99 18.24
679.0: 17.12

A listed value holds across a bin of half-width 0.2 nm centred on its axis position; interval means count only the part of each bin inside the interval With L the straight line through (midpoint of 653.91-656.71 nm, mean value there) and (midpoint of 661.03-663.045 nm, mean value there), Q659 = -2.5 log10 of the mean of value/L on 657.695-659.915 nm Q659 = 0.50 mag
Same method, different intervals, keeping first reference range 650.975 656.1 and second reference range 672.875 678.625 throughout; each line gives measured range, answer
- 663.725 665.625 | 0.296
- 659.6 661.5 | 0.394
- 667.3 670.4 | 0.168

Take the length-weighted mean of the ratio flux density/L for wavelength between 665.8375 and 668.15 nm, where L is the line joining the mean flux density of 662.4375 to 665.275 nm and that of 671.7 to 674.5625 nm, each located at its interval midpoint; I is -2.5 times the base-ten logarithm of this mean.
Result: 0.136 mag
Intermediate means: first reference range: 17.4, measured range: 17.5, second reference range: 24.7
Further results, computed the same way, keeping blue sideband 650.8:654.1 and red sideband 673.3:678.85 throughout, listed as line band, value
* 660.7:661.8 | 0.08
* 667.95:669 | -0.04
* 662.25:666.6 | 0.07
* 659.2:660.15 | 0.09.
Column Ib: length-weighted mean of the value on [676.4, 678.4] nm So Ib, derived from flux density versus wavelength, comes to 16.1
